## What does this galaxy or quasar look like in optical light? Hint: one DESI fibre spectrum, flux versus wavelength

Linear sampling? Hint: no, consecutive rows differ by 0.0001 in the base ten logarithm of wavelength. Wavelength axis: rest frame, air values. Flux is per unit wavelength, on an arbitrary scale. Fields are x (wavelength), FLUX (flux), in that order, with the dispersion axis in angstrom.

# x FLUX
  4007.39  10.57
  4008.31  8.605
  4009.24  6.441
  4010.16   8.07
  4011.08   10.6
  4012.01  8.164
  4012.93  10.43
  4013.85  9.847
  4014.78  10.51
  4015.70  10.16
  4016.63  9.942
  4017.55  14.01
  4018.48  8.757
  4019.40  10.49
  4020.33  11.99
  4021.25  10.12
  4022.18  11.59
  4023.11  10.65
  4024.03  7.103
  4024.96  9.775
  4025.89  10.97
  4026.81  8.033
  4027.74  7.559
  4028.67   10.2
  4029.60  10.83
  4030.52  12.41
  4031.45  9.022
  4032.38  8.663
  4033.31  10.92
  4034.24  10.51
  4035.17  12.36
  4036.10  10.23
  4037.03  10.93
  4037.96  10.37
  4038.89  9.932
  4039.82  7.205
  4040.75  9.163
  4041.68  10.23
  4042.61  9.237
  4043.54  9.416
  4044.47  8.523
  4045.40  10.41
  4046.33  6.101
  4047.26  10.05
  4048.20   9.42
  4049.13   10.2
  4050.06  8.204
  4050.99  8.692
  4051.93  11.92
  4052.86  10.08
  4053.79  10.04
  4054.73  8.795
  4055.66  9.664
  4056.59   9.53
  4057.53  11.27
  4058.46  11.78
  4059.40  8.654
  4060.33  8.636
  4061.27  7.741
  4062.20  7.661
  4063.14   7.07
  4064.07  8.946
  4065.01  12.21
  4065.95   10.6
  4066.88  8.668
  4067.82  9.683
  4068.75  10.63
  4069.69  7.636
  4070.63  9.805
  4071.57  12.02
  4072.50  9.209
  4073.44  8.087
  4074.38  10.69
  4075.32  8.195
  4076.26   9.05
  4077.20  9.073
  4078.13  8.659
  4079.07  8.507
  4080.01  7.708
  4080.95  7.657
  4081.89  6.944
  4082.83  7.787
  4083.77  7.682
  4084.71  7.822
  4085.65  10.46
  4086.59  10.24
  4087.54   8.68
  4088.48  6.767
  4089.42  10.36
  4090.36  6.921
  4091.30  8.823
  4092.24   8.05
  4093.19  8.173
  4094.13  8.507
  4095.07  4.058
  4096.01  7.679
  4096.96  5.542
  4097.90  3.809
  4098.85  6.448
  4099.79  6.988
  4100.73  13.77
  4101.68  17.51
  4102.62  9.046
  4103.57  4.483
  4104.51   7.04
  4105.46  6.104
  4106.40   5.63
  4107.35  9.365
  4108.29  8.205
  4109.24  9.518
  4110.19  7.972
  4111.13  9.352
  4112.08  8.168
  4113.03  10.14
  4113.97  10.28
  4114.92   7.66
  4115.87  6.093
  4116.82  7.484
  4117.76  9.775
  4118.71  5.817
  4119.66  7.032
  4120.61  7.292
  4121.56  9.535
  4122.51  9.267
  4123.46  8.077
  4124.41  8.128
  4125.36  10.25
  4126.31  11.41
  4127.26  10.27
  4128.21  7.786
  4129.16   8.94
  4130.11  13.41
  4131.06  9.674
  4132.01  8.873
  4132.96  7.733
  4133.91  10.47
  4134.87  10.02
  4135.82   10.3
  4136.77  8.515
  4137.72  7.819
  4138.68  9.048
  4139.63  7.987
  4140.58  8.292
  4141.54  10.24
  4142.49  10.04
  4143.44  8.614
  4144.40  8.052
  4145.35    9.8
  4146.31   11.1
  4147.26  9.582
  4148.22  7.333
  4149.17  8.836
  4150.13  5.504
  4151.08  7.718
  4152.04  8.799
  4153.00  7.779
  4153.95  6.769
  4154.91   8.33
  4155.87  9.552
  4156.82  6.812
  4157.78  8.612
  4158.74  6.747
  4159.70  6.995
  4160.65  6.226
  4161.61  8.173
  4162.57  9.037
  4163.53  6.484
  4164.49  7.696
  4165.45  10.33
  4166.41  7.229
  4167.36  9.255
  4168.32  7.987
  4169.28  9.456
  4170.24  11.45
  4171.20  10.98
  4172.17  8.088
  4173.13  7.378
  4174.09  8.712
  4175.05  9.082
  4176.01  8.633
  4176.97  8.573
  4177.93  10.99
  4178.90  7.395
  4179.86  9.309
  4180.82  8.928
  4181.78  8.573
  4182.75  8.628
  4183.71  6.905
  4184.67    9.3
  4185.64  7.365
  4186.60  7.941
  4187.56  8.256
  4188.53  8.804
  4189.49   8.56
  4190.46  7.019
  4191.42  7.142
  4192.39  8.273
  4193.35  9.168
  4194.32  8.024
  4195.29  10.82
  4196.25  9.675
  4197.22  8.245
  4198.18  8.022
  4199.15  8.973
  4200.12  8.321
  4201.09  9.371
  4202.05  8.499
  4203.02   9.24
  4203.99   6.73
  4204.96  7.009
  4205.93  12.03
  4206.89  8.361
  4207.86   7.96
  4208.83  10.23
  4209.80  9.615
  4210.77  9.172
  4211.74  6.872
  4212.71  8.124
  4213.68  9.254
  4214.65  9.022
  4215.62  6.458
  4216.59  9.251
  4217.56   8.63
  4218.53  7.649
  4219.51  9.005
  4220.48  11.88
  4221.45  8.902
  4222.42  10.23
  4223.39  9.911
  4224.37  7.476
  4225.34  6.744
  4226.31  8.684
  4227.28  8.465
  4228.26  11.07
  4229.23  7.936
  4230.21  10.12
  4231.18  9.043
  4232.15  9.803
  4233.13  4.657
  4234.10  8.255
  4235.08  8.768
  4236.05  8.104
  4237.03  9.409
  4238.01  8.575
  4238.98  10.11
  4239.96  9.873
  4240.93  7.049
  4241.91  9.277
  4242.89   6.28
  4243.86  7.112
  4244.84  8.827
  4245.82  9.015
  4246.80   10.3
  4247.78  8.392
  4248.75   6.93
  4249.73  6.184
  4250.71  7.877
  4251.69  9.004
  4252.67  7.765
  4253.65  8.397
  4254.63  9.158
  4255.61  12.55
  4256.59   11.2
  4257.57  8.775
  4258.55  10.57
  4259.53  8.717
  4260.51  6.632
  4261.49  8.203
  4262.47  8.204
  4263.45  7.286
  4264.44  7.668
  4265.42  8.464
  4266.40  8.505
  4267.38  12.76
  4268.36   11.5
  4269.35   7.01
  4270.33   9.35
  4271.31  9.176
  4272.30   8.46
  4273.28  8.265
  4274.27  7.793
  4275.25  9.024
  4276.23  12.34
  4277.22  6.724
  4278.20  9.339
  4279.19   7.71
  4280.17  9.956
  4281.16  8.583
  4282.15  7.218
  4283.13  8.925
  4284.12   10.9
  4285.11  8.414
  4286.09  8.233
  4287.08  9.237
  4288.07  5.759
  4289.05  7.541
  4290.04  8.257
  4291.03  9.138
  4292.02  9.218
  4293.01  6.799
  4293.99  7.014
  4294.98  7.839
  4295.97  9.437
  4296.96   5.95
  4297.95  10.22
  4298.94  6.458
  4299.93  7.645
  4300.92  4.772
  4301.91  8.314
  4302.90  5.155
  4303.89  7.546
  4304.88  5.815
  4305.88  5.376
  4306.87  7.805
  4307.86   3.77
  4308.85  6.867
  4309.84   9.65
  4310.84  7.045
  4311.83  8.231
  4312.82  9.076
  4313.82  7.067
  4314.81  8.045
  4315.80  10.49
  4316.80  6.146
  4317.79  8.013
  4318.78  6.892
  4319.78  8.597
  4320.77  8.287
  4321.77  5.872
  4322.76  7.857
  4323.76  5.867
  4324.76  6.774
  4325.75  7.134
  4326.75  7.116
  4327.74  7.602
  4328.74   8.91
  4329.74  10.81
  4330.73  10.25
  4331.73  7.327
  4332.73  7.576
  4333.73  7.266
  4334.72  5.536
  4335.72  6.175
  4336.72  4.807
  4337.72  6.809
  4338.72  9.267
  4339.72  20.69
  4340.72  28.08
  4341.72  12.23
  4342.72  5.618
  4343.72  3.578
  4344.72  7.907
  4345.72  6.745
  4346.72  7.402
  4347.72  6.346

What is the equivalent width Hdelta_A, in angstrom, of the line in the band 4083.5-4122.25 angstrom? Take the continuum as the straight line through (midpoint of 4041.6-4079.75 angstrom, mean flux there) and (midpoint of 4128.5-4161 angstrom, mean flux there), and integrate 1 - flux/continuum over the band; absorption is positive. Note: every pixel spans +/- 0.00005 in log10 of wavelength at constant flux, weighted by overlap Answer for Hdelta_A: 3.7 angstrom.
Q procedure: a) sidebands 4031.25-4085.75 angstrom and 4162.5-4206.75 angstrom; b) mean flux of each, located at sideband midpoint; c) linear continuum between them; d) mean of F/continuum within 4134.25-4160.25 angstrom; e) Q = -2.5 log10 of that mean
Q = 0.045 mag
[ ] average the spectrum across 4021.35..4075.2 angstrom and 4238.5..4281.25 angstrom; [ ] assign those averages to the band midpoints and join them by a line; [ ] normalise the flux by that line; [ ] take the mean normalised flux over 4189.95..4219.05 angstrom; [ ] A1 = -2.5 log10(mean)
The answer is 0.05 mag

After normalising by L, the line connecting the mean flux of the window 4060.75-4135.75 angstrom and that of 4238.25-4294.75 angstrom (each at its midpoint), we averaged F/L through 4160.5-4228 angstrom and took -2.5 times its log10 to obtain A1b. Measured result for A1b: 0.000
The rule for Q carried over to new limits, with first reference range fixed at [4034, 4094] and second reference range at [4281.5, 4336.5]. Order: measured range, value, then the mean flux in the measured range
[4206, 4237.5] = -0.08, 8.76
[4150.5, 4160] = 0.11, 7.8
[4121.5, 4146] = -0.07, 9.34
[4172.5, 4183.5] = -0.03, 8.69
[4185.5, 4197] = -0.01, 8.45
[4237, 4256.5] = -0.08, 8.64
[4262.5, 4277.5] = -0.14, 8.96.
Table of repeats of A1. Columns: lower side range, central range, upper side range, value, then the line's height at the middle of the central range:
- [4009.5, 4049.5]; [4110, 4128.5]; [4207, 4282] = 0.10 mag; 9.4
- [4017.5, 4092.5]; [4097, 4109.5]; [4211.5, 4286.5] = 0.13 mag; 9.25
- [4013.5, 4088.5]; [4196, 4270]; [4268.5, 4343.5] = -0.01 mag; 8.63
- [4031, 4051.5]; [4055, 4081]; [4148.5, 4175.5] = 0.00 mag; 9.24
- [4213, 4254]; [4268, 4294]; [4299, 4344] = -0.04 mag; 8.31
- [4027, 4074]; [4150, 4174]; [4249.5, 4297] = 0.12 mag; 9.14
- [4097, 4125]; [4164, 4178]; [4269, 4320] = -0.11 mag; 8.14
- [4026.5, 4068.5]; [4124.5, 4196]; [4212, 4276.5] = 0.05 mag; 9.12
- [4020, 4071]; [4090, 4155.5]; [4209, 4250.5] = 0.09 mag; 9.21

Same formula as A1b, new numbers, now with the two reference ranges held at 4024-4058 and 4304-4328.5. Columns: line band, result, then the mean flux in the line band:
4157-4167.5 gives 0.11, 7.82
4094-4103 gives 0.11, 8.33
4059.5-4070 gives 0.05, 9.06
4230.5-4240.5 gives -0.09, 8.69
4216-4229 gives -0.11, 9.03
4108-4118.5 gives 0.07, 8.54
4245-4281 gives -0.14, 8.86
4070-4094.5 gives 0.08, 8.68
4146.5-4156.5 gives 0.08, 8.09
